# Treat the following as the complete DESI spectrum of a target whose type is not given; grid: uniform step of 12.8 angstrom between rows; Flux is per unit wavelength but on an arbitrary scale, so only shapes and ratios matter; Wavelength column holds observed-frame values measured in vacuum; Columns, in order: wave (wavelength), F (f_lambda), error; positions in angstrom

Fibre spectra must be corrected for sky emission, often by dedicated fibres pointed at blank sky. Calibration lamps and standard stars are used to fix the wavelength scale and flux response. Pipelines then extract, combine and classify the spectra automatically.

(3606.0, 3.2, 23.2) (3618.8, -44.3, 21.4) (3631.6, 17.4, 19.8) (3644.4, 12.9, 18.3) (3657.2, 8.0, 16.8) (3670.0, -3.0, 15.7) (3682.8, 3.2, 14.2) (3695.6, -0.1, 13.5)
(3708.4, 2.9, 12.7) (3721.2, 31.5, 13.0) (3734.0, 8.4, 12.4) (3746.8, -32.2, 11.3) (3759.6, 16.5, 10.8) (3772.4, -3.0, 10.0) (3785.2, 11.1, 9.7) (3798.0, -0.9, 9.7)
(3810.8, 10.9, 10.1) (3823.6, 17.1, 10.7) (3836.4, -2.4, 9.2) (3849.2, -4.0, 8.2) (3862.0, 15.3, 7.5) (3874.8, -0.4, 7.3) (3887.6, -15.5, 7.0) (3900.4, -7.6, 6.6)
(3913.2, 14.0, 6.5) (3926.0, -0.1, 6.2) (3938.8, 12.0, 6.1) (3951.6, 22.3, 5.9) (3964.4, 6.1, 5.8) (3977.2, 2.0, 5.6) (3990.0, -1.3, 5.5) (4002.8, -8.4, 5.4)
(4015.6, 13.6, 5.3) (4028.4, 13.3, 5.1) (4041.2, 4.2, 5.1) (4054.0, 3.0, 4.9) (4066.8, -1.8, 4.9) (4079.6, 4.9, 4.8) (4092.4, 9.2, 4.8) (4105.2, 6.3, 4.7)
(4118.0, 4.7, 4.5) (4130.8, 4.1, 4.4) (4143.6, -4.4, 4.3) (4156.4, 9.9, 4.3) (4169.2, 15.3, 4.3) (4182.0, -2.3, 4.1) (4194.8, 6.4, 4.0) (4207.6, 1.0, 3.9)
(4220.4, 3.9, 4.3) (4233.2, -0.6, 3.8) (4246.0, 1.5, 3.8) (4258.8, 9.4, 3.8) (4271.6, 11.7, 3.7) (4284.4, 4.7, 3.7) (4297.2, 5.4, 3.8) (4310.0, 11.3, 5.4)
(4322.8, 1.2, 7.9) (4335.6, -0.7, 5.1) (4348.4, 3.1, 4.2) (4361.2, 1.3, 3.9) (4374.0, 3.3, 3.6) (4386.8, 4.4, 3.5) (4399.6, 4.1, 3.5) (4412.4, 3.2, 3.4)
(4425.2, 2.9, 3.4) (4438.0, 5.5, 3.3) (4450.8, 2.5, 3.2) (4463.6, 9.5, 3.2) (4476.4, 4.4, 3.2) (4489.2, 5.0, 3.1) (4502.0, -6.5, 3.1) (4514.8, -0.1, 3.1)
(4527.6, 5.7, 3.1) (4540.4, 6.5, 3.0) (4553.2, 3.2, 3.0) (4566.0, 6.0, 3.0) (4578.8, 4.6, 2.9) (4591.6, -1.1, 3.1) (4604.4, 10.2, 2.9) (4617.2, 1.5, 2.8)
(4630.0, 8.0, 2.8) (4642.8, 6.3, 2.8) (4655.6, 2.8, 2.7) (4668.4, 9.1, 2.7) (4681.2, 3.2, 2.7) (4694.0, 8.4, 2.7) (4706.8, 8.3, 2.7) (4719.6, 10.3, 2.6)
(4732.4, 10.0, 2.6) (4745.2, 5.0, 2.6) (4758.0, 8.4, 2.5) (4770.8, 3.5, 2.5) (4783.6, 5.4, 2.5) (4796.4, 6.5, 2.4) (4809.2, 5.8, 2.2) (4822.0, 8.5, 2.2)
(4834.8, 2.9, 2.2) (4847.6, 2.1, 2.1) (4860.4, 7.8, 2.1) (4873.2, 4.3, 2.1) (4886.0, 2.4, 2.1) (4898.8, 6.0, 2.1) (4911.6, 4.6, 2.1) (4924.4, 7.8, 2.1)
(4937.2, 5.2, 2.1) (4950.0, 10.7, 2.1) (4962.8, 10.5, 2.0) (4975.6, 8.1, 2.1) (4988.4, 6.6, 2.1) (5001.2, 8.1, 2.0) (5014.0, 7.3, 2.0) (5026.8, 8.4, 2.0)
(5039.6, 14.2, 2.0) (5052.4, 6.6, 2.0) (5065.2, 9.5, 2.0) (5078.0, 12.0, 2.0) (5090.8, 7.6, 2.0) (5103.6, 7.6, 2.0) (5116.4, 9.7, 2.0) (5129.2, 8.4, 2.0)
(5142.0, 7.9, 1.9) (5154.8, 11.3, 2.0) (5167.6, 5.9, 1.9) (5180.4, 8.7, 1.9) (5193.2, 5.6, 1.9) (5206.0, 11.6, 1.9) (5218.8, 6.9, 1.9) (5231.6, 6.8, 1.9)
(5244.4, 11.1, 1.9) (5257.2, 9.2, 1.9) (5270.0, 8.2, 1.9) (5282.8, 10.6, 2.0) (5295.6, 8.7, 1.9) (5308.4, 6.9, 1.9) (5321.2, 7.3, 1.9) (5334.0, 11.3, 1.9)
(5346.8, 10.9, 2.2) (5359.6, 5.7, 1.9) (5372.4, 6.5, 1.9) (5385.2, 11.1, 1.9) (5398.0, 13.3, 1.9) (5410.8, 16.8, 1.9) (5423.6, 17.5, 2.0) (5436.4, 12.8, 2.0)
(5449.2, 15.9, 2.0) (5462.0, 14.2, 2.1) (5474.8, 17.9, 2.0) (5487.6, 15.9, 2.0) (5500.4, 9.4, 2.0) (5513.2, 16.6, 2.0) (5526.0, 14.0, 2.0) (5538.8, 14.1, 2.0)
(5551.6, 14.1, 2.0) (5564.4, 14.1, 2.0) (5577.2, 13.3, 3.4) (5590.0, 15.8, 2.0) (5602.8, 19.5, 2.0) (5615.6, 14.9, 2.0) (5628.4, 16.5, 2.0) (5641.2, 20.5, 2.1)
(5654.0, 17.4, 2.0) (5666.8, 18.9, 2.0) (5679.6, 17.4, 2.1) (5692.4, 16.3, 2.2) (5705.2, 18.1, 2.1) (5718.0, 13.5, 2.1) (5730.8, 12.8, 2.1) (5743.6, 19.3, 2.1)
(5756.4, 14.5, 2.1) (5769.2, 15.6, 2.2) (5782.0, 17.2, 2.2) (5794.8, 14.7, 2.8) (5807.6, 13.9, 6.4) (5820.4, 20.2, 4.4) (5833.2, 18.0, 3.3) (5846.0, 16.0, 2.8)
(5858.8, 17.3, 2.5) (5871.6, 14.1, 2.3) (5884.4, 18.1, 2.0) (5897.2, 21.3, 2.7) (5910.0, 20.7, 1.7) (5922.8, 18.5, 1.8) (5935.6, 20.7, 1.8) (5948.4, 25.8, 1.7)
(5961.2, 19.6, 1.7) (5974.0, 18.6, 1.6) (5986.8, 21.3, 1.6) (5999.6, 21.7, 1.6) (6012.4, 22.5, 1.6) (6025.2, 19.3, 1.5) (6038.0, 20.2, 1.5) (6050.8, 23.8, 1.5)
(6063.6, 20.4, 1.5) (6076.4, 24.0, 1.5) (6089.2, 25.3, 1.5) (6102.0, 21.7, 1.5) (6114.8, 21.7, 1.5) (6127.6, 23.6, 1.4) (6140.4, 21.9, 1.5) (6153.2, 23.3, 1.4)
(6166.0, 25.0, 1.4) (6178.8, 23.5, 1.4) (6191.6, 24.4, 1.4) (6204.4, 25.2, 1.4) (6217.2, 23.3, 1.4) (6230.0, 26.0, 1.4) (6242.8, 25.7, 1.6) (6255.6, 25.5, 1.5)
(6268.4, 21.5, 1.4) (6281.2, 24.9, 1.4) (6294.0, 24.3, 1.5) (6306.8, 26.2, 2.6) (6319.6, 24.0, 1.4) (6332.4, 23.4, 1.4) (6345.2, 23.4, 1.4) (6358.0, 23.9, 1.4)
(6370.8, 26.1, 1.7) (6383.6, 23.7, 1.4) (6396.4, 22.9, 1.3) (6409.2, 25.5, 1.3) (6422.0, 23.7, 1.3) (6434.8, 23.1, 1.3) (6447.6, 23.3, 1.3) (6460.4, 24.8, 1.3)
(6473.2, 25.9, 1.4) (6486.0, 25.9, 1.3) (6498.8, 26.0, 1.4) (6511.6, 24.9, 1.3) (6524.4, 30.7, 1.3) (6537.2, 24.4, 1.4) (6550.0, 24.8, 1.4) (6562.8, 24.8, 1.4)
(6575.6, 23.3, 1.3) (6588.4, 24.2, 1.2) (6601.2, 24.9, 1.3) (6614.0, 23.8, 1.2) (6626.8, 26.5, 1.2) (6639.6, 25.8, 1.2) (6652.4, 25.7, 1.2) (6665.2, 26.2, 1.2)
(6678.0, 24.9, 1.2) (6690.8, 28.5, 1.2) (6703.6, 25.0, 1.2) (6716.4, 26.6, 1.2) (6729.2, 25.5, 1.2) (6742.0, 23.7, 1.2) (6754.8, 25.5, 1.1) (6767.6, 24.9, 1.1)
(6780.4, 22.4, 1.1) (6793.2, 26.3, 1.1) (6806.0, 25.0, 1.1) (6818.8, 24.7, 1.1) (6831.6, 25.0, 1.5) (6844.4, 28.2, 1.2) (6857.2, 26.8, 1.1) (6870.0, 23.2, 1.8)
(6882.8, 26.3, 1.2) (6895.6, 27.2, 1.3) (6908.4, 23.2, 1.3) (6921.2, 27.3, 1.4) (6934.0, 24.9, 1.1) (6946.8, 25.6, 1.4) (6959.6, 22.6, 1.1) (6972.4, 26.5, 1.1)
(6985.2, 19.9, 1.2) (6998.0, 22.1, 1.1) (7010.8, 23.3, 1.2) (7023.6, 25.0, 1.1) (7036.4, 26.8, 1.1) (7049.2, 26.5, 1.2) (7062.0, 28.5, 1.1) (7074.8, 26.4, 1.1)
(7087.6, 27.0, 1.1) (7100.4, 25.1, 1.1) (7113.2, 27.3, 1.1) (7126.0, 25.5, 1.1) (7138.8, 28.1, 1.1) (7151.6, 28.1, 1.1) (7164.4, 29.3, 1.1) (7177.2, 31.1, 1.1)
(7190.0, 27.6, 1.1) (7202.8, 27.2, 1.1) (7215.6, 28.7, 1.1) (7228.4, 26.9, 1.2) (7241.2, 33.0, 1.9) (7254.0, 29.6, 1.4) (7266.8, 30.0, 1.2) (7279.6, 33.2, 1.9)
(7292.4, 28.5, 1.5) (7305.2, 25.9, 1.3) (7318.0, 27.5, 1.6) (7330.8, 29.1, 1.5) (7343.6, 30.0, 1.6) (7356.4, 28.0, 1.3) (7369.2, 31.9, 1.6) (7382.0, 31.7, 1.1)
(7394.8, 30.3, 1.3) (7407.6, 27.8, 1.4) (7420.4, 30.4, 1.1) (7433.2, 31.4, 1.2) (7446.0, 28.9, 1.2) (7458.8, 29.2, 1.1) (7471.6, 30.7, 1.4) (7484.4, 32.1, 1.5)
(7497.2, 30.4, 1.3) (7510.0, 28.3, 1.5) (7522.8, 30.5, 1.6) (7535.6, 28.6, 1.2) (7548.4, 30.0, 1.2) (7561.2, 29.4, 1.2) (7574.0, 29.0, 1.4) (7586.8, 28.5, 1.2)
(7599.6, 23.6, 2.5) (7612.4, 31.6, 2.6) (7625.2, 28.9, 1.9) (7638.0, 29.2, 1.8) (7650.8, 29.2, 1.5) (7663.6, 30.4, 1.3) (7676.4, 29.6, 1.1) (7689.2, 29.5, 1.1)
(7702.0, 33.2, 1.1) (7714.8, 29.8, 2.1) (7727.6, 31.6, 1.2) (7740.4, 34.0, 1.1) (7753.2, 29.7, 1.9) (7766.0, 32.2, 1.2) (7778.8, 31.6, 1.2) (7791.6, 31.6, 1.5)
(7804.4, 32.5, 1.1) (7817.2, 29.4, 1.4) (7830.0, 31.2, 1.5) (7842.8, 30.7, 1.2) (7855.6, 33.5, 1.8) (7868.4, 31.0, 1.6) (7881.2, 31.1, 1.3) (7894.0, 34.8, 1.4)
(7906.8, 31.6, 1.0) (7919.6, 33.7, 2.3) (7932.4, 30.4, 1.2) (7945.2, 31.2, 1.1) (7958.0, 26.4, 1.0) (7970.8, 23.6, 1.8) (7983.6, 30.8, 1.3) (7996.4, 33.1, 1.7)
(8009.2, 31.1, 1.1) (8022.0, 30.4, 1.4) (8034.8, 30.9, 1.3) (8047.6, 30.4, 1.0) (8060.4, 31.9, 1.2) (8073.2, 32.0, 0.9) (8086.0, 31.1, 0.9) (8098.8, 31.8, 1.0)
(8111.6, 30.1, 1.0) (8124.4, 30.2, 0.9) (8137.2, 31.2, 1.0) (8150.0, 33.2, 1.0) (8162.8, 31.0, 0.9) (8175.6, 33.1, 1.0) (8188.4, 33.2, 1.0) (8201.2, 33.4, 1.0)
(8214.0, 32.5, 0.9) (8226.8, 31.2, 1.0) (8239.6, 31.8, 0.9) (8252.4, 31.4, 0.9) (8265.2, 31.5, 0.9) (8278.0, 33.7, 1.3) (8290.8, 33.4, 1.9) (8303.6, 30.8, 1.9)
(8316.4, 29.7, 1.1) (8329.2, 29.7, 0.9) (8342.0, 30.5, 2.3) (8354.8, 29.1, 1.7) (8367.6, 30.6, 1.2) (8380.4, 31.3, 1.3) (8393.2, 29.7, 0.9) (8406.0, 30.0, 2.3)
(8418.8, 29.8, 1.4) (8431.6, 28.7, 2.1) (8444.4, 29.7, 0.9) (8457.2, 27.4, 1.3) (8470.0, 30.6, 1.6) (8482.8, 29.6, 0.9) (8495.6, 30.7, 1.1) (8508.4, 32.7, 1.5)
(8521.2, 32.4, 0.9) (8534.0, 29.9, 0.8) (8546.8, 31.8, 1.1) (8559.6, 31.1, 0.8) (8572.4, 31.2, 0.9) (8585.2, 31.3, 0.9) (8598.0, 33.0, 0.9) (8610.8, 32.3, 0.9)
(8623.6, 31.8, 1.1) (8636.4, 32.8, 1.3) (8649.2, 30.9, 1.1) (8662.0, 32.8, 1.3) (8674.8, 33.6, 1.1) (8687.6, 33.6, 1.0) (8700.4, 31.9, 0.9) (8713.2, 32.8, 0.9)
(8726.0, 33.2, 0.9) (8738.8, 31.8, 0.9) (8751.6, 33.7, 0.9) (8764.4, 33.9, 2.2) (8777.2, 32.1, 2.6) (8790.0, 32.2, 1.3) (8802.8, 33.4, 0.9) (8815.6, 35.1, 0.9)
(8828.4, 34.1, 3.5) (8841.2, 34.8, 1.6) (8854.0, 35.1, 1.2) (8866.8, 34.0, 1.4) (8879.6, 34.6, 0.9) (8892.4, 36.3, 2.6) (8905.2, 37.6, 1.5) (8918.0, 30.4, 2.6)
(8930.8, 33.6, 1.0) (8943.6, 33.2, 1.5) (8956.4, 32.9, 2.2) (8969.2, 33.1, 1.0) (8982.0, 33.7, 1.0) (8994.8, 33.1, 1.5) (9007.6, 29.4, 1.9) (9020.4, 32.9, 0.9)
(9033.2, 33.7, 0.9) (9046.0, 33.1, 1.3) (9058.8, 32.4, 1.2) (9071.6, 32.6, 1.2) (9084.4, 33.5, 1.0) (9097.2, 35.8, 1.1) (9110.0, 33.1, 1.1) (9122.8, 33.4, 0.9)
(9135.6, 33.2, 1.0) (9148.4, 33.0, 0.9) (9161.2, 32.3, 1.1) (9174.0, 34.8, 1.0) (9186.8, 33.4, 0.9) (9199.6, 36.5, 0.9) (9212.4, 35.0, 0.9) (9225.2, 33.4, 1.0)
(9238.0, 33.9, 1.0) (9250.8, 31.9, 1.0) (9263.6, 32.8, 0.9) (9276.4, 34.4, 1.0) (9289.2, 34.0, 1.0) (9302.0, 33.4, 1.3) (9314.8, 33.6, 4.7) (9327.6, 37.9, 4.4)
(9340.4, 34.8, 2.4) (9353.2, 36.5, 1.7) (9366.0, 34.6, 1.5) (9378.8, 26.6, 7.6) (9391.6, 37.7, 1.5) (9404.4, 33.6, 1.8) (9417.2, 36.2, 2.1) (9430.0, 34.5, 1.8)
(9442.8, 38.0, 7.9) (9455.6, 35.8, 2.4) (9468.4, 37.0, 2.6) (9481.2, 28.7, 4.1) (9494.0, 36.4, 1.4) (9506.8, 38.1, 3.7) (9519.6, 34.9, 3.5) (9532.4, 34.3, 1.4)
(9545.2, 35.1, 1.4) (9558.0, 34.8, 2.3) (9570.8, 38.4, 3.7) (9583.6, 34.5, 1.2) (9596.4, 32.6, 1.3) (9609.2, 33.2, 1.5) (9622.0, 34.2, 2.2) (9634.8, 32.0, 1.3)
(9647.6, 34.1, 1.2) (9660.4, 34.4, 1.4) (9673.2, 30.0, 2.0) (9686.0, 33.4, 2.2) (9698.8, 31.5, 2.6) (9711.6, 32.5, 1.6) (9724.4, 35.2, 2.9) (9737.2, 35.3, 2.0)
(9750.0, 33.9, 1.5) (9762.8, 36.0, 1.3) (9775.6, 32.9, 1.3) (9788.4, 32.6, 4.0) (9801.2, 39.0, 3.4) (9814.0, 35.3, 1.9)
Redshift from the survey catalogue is 0.35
